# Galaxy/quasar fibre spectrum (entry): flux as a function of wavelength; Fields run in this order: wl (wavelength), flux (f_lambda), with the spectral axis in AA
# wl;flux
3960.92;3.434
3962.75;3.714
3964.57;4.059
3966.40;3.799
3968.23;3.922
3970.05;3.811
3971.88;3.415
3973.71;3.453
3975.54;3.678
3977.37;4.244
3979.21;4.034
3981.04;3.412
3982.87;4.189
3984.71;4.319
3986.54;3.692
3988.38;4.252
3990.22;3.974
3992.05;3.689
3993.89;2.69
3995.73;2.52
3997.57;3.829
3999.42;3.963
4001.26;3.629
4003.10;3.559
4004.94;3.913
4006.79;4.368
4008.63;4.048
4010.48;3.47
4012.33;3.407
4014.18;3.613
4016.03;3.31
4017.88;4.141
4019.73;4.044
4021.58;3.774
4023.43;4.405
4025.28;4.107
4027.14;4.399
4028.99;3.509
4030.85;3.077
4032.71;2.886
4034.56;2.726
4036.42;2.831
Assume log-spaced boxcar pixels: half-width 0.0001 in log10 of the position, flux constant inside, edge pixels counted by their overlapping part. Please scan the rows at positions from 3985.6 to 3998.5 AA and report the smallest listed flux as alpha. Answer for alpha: 2.52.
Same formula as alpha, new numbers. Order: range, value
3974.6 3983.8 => 3.412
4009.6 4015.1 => 3.407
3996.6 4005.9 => 3.559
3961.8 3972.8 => 3.415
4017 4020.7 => 4.044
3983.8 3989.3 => 3.692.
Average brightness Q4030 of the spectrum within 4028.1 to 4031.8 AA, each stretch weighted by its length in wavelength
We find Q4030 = 3.28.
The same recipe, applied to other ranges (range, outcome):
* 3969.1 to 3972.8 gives 3.62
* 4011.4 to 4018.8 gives 3.61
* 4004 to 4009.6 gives 4.1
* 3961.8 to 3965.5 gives 3.88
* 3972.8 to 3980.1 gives 3.85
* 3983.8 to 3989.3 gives 4.09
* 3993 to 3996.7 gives 2.62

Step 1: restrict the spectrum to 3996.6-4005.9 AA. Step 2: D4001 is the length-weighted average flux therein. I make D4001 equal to 3.77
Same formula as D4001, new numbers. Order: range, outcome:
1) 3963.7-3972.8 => 3.8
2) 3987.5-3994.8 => 3.65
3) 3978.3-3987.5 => 3.93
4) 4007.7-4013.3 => 3.64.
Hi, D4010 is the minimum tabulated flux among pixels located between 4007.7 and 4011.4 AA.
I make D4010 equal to 3.47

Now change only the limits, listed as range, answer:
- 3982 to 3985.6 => 4.189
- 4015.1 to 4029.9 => 3.31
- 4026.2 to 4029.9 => 3.509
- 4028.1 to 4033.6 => 2.886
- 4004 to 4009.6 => 3.913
